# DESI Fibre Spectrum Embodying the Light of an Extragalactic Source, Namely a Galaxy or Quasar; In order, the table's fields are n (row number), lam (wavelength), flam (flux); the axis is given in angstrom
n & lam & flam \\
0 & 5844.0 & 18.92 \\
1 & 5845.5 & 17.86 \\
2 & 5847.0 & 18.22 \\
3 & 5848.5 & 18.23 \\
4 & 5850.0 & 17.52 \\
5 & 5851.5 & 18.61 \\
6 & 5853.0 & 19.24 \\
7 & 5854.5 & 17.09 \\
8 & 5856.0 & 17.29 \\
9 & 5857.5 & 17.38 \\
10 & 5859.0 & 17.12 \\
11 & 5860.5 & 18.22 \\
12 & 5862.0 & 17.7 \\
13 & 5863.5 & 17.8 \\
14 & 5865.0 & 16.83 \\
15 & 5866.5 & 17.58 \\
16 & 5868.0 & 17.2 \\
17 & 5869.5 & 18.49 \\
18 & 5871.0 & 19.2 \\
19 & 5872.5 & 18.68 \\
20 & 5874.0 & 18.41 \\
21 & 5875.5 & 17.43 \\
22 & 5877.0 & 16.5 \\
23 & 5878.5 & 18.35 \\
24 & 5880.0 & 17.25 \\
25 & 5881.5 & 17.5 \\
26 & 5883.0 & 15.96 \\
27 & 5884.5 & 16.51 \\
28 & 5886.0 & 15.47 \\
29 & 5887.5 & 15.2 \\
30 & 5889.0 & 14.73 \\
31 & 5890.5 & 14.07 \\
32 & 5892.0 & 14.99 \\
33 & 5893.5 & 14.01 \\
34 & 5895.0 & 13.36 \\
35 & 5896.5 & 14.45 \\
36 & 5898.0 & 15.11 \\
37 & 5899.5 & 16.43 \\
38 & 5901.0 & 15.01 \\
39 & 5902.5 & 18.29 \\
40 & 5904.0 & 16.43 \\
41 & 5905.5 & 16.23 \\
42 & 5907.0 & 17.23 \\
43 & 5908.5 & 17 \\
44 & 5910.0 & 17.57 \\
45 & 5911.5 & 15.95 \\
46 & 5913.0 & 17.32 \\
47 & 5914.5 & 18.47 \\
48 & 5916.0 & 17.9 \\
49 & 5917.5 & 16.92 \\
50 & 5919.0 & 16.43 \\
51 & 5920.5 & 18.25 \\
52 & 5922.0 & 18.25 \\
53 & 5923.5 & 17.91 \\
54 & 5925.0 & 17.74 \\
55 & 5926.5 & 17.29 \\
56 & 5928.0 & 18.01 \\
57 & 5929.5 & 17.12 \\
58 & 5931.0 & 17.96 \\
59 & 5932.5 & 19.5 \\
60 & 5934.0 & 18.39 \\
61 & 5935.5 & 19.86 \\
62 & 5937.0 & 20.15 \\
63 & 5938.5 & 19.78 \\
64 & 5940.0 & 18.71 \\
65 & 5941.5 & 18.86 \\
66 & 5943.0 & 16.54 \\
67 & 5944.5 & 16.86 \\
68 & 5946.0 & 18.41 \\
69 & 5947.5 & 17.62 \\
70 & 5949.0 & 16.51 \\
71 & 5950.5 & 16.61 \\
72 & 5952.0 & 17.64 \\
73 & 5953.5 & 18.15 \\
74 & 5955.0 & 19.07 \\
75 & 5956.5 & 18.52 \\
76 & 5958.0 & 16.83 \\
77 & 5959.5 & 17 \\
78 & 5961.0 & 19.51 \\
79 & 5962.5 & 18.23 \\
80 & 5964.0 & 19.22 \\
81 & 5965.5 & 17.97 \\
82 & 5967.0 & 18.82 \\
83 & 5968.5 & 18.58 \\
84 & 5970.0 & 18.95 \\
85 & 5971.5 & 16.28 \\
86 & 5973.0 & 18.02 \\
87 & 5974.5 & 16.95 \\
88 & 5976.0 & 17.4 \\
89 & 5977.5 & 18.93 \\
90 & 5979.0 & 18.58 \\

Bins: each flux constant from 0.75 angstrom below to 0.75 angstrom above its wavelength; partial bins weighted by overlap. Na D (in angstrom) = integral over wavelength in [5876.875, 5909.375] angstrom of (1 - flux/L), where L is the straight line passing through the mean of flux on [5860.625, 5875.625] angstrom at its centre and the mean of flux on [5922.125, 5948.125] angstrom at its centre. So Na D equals 3.91 angstrom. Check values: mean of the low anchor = 18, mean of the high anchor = 18.3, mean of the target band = 15.9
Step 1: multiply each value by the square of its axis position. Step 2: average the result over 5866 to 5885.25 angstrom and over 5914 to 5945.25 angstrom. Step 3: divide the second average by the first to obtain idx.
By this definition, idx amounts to 1.0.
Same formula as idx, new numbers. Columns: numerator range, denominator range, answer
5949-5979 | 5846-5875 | 1.04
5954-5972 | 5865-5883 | 1.06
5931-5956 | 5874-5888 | 1.11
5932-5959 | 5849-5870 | 1.06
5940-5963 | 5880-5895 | 1.18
